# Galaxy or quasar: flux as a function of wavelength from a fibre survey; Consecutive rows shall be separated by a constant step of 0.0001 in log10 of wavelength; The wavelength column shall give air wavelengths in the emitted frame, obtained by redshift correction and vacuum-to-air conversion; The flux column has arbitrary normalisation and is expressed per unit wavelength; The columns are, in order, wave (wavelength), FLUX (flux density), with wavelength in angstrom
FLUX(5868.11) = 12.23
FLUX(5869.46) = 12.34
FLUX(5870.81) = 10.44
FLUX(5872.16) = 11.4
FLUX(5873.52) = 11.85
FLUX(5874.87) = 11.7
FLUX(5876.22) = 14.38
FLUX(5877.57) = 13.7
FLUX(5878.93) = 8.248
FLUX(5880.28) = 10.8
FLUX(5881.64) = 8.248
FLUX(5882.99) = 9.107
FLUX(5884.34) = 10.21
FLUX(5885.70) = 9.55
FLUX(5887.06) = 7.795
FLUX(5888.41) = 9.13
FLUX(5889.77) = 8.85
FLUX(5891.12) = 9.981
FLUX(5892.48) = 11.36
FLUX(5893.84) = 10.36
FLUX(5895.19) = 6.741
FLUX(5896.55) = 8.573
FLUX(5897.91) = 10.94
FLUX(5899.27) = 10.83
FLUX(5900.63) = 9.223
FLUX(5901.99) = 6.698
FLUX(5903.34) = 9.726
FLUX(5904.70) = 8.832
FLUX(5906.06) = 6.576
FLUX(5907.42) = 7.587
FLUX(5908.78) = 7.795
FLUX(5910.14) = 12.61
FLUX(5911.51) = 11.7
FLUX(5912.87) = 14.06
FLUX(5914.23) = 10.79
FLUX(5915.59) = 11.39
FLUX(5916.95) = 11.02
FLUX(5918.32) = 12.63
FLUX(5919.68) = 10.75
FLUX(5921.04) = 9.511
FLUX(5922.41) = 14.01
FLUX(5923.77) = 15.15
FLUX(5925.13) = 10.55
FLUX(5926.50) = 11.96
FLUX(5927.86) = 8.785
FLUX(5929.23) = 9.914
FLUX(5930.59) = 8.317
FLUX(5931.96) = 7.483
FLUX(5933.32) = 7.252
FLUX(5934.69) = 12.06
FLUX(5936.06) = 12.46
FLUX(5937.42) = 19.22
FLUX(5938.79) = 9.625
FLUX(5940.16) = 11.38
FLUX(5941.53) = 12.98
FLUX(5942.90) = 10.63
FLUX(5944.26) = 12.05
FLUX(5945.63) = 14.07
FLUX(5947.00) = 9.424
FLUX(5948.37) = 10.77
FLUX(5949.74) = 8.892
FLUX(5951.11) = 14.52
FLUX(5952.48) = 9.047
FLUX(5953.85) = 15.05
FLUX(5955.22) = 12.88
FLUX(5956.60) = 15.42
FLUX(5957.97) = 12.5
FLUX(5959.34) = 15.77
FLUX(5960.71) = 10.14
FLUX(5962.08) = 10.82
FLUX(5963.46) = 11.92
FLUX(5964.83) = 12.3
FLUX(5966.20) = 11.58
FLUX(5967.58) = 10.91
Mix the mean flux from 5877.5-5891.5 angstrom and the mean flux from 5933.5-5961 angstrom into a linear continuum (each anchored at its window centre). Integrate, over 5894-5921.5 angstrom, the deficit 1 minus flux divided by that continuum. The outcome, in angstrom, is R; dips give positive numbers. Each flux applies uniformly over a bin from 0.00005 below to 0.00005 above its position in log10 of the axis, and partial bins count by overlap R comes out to 1.6 angstrom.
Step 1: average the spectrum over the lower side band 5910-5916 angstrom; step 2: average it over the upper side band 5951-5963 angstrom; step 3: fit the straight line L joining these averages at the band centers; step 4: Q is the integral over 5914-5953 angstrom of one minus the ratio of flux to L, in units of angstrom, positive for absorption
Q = 3.59 angstrom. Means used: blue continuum 12.1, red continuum 12.8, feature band 11.3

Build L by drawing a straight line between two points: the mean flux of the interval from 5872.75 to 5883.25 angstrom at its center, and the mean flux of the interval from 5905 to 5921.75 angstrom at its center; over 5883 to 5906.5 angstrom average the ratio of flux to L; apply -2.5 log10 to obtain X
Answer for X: 0.18 mag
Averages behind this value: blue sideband 11.1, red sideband 10.5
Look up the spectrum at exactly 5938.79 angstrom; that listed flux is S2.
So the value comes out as 9.625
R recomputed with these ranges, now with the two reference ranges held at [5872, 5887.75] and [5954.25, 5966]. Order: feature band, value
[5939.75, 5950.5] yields 0.9 angstrom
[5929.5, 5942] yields 1.0 angstrom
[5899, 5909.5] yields 2.7 angstrom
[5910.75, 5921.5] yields 0.0 angstrom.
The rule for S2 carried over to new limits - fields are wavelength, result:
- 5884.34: 10.21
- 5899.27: 10.83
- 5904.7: 8.832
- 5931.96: 7.483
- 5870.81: 10.44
